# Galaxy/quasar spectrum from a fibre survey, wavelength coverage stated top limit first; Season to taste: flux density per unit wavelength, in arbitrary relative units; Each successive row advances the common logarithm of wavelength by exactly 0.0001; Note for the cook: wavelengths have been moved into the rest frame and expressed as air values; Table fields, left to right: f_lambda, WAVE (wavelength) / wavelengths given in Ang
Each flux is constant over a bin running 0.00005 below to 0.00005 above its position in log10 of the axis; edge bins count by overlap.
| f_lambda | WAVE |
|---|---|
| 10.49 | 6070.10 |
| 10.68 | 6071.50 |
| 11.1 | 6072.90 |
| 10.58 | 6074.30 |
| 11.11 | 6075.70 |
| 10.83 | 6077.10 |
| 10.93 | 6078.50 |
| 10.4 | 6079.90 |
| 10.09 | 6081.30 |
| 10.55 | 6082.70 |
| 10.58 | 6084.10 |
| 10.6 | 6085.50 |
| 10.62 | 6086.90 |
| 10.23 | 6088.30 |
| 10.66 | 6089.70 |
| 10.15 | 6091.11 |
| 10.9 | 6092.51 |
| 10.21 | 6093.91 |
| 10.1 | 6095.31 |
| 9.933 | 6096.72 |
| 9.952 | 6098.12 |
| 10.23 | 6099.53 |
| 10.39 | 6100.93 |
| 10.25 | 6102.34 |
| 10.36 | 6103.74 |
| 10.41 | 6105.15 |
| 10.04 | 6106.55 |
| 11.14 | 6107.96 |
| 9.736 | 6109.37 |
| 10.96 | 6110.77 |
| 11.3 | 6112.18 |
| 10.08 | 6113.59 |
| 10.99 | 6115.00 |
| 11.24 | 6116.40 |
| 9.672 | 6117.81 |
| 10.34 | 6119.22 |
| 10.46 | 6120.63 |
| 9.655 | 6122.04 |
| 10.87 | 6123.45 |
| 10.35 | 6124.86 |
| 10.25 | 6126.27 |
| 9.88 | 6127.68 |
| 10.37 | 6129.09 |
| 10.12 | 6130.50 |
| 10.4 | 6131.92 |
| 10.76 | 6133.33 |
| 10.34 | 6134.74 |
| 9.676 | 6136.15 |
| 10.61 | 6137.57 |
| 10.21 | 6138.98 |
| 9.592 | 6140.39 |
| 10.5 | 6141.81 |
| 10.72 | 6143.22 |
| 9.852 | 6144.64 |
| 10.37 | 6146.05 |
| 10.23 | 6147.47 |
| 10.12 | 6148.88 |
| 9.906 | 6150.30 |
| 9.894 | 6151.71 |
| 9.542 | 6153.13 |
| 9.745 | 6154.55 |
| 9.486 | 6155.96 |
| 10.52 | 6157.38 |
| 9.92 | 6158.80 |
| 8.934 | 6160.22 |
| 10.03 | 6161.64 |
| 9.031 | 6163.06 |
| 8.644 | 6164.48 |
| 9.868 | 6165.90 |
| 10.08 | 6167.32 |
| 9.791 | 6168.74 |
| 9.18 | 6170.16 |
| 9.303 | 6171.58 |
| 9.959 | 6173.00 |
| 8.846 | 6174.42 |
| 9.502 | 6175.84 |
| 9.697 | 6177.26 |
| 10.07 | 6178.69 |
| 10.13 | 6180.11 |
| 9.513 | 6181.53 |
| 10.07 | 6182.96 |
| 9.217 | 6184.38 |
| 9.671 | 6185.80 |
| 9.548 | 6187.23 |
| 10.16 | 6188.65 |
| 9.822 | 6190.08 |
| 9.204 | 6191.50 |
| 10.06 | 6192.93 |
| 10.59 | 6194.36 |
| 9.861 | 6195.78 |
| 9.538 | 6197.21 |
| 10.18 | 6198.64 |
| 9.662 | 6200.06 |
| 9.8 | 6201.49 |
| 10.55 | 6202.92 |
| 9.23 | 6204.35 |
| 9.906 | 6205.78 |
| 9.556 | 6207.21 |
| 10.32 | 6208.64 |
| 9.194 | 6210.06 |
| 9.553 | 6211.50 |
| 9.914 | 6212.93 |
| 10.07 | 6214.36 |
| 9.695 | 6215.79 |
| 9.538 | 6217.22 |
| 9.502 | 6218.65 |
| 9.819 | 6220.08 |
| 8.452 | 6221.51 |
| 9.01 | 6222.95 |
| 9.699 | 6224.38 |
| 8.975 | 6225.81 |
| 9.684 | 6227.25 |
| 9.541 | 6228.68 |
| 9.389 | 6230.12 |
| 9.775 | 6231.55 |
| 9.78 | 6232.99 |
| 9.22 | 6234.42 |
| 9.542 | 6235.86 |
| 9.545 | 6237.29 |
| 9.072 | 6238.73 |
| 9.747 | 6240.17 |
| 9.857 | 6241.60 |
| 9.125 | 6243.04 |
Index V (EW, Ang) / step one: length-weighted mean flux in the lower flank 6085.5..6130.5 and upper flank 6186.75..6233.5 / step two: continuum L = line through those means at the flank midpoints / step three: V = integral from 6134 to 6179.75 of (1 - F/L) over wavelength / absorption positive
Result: 1.0 Ang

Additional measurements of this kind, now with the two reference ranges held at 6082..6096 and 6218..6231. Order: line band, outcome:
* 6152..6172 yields 0.6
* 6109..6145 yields -0.7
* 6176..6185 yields -0.1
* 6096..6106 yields 0.1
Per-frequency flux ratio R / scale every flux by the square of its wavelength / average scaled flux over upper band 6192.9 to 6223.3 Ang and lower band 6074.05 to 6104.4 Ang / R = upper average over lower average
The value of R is 1.0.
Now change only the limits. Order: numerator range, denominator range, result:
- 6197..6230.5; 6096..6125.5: 0.96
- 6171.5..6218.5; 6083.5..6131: 0.97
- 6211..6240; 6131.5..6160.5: 0.97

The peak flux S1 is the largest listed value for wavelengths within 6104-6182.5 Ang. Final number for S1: 11.3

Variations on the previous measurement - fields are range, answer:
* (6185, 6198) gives 10.59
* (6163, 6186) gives 10.13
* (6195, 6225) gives 10.55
